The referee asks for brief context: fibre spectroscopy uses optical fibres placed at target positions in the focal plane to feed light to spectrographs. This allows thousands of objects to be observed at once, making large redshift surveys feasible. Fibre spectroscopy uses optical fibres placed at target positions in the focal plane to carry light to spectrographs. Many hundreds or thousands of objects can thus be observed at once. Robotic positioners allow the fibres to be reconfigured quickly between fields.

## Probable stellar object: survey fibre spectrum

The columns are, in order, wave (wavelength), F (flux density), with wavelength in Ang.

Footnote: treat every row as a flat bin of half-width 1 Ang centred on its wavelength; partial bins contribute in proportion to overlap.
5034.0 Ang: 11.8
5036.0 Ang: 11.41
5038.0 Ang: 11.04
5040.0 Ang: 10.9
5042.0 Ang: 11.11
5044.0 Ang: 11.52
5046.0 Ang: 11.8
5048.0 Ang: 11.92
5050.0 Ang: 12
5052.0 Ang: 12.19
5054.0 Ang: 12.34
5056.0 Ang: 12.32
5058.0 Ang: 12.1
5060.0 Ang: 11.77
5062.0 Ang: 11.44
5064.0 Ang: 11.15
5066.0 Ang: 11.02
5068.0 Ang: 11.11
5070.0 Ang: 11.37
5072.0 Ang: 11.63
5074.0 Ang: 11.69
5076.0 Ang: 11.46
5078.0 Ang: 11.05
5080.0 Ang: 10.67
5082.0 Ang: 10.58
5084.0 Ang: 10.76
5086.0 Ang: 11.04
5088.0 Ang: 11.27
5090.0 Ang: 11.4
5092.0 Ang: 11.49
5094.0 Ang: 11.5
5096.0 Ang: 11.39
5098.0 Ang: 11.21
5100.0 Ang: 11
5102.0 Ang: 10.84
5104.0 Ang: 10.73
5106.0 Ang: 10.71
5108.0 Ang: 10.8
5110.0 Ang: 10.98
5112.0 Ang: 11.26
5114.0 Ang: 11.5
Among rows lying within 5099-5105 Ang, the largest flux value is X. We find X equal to 11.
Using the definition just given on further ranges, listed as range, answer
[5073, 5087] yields 11.69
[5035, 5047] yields 11.8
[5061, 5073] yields 11.63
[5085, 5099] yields 11.5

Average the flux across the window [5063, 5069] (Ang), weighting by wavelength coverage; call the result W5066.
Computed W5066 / 11.1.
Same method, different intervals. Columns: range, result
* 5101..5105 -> 10.8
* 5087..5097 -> 11.4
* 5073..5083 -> 11.1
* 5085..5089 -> 11.2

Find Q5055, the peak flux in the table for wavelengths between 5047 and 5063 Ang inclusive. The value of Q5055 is 12.34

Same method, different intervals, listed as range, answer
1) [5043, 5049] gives 11.92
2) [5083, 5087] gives 11.04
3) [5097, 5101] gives 11.21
